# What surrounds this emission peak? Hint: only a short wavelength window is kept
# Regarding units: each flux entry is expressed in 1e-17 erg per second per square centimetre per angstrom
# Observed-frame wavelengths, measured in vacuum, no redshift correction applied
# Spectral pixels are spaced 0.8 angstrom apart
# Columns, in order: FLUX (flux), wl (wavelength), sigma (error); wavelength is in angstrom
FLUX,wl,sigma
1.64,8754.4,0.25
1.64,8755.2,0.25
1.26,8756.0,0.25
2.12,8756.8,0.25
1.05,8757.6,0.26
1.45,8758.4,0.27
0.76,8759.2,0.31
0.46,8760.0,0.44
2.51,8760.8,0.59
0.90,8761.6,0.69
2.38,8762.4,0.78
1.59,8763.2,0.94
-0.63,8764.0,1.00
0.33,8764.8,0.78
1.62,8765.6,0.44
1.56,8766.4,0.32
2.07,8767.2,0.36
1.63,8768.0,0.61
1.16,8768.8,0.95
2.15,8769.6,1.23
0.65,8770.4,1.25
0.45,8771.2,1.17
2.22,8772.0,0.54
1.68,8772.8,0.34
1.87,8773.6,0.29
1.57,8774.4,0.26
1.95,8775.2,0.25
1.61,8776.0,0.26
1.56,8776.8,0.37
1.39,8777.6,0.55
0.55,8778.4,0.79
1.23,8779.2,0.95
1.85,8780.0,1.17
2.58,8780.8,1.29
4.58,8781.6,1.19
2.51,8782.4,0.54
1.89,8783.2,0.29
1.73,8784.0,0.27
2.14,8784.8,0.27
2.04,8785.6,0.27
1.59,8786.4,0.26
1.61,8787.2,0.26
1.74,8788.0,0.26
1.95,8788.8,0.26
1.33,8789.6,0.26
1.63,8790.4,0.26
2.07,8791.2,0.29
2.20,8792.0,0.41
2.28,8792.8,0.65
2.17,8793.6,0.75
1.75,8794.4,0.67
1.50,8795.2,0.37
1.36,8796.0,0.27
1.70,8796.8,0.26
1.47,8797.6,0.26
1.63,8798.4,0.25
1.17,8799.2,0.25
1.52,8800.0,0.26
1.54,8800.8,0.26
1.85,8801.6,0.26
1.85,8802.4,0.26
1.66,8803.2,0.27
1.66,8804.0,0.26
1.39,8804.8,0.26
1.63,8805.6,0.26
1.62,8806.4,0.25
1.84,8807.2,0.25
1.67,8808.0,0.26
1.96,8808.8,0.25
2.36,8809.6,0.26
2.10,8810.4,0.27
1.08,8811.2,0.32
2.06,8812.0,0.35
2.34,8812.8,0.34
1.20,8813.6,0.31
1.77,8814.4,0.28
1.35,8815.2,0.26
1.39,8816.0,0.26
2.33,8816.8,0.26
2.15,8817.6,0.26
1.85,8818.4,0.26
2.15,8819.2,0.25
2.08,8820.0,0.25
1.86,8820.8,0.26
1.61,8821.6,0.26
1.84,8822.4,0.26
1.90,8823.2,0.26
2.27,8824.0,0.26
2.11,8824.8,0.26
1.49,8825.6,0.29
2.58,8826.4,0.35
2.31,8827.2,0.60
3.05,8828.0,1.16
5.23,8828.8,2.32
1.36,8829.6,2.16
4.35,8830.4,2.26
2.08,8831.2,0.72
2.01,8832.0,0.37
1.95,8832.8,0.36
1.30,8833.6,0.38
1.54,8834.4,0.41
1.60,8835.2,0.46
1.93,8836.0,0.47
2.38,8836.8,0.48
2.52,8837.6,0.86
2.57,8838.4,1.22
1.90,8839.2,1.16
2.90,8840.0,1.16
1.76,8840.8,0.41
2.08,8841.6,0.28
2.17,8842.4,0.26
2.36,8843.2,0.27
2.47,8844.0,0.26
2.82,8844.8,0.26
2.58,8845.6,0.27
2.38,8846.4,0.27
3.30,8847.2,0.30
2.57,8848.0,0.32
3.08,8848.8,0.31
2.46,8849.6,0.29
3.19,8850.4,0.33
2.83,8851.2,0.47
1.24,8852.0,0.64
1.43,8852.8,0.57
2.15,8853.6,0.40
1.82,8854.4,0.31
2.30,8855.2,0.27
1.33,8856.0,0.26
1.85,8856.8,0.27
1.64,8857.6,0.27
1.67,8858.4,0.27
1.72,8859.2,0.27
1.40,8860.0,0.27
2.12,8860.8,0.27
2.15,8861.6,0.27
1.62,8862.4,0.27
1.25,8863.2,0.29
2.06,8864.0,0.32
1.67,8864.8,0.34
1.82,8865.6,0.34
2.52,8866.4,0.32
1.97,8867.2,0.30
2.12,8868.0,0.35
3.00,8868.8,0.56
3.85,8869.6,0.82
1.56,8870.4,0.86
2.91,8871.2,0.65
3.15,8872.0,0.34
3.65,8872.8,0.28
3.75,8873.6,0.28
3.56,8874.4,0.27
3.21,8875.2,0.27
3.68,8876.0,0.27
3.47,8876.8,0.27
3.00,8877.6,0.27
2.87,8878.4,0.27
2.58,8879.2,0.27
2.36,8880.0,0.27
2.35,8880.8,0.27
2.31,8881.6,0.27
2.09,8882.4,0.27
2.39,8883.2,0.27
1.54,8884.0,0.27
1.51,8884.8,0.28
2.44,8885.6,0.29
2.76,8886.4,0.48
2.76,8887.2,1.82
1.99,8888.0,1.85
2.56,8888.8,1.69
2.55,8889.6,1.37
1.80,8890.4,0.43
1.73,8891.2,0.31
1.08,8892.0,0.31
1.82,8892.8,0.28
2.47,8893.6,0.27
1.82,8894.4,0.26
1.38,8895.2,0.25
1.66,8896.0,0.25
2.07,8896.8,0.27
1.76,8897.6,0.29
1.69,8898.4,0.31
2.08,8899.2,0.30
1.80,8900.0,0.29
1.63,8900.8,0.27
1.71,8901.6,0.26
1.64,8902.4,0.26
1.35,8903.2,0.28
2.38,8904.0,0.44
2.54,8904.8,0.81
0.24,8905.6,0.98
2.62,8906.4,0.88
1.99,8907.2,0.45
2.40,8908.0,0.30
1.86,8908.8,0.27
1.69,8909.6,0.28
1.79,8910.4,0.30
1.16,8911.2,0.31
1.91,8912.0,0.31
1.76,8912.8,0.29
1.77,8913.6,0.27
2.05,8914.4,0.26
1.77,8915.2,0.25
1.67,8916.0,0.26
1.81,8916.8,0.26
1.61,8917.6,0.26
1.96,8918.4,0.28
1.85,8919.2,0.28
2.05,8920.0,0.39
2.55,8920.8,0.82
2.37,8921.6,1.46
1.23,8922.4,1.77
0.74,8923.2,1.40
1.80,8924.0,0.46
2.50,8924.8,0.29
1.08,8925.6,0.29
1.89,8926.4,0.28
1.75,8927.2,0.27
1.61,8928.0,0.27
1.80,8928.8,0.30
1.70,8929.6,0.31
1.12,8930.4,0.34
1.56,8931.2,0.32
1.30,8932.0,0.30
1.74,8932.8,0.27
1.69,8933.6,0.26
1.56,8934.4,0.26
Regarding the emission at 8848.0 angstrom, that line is H-alpha 6563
